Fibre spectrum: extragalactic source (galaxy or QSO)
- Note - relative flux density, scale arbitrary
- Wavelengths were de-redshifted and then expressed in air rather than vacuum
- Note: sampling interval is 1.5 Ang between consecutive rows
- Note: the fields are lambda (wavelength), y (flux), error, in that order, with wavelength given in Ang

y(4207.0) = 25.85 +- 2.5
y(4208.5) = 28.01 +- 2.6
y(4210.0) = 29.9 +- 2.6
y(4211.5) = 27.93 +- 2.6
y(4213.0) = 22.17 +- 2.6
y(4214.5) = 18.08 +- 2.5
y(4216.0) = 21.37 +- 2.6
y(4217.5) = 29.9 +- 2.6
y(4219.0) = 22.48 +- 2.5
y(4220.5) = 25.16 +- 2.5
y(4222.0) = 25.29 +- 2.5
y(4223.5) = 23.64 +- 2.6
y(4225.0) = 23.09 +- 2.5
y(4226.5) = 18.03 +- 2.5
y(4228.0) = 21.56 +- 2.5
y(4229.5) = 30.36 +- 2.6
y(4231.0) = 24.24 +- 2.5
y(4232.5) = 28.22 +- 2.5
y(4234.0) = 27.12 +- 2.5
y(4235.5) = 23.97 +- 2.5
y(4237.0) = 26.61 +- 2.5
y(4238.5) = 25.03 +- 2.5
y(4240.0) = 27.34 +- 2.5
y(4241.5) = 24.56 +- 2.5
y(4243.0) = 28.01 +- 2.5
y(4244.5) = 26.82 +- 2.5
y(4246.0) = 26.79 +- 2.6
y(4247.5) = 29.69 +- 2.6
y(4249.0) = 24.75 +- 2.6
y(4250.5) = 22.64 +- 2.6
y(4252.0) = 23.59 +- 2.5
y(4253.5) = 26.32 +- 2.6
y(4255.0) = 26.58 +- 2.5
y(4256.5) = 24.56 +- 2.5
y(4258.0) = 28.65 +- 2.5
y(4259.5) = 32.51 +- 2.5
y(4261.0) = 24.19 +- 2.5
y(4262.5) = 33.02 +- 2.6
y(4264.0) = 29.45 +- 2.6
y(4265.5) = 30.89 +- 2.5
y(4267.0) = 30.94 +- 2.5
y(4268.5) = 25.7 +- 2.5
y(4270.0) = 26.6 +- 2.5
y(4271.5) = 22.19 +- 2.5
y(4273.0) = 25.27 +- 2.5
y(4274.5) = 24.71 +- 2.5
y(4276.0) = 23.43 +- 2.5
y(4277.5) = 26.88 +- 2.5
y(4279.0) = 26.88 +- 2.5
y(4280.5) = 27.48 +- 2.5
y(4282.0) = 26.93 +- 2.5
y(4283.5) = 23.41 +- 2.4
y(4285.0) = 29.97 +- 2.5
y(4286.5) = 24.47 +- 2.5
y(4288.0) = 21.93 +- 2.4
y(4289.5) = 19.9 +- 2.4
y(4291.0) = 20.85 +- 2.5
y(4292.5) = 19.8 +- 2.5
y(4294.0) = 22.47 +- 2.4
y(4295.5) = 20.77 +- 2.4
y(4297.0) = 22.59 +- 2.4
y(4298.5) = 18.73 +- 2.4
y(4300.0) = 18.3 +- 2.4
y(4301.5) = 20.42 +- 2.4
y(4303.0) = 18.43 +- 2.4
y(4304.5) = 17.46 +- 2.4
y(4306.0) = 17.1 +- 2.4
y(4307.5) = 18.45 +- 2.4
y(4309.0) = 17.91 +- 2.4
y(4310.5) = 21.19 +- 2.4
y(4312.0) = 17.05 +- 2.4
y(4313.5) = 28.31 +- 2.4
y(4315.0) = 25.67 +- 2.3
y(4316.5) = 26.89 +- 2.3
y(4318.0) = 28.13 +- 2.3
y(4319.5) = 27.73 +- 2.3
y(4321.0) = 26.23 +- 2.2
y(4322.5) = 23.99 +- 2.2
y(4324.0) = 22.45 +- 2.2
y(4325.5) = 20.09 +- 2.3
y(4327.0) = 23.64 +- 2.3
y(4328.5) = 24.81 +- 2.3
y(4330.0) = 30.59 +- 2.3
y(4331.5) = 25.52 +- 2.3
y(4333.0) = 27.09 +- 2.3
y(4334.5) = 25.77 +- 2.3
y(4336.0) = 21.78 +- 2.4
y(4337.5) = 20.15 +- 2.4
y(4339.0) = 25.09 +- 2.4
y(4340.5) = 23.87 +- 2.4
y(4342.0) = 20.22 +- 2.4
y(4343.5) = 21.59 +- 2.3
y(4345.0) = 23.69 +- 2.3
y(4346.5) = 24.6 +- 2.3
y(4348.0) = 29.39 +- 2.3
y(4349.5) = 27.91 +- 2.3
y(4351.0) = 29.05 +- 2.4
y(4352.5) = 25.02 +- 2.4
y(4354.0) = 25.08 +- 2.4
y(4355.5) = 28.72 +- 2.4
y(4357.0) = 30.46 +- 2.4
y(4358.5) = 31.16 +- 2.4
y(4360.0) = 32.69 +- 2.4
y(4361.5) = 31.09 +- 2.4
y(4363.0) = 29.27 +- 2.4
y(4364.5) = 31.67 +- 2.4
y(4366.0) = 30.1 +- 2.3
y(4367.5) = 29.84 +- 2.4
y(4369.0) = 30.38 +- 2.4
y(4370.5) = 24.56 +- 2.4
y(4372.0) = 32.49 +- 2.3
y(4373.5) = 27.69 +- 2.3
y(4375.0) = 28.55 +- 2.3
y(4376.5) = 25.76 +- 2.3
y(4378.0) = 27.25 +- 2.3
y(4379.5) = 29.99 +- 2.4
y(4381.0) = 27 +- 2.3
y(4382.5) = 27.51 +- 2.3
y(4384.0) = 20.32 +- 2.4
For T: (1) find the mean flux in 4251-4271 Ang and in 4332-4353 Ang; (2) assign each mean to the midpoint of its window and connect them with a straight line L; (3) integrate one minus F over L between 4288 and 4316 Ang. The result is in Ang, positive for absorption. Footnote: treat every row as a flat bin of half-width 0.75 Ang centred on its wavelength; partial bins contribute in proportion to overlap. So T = 6.2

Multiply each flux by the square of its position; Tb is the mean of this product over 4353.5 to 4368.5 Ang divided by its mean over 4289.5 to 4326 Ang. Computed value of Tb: 1.42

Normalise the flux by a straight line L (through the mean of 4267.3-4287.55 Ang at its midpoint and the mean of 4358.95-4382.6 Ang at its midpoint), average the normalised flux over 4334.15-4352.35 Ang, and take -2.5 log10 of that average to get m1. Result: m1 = 0.16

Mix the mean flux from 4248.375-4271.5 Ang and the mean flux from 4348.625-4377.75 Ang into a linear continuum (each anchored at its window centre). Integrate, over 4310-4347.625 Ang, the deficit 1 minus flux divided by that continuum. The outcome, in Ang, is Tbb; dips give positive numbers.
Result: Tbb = 5.4 Ang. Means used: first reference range 27.2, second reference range 29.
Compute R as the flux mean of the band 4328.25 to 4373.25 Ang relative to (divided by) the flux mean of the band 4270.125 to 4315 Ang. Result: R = 1.2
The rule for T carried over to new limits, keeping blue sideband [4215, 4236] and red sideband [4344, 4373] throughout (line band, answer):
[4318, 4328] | 1.2 Ang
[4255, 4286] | -1.4 Ang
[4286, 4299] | 2.6 Ang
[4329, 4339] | 1.0 Ang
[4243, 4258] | -0.4 Ang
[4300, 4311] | 3.4 Ang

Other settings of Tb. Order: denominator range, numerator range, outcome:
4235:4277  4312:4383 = 1.05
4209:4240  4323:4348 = 1.02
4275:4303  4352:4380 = 1.31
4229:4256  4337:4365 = 1.08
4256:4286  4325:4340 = 0.93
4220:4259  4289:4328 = 0.88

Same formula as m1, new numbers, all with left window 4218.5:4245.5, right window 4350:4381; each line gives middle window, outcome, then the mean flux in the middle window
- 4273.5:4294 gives 0.10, 24.3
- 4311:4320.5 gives 0.08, 25.5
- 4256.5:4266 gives -0.13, 29.3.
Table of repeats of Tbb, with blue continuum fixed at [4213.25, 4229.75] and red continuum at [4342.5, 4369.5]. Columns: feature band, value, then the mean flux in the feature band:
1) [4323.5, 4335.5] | 1.0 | 25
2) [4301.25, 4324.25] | 3.8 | 22.4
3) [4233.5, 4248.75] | -1.6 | 26.5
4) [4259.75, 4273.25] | -1.6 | 27.9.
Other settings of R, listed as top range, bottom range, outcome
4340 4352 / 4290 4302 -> 1.22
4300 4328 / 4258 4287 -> 0.82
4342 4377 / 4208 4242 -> 1.13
